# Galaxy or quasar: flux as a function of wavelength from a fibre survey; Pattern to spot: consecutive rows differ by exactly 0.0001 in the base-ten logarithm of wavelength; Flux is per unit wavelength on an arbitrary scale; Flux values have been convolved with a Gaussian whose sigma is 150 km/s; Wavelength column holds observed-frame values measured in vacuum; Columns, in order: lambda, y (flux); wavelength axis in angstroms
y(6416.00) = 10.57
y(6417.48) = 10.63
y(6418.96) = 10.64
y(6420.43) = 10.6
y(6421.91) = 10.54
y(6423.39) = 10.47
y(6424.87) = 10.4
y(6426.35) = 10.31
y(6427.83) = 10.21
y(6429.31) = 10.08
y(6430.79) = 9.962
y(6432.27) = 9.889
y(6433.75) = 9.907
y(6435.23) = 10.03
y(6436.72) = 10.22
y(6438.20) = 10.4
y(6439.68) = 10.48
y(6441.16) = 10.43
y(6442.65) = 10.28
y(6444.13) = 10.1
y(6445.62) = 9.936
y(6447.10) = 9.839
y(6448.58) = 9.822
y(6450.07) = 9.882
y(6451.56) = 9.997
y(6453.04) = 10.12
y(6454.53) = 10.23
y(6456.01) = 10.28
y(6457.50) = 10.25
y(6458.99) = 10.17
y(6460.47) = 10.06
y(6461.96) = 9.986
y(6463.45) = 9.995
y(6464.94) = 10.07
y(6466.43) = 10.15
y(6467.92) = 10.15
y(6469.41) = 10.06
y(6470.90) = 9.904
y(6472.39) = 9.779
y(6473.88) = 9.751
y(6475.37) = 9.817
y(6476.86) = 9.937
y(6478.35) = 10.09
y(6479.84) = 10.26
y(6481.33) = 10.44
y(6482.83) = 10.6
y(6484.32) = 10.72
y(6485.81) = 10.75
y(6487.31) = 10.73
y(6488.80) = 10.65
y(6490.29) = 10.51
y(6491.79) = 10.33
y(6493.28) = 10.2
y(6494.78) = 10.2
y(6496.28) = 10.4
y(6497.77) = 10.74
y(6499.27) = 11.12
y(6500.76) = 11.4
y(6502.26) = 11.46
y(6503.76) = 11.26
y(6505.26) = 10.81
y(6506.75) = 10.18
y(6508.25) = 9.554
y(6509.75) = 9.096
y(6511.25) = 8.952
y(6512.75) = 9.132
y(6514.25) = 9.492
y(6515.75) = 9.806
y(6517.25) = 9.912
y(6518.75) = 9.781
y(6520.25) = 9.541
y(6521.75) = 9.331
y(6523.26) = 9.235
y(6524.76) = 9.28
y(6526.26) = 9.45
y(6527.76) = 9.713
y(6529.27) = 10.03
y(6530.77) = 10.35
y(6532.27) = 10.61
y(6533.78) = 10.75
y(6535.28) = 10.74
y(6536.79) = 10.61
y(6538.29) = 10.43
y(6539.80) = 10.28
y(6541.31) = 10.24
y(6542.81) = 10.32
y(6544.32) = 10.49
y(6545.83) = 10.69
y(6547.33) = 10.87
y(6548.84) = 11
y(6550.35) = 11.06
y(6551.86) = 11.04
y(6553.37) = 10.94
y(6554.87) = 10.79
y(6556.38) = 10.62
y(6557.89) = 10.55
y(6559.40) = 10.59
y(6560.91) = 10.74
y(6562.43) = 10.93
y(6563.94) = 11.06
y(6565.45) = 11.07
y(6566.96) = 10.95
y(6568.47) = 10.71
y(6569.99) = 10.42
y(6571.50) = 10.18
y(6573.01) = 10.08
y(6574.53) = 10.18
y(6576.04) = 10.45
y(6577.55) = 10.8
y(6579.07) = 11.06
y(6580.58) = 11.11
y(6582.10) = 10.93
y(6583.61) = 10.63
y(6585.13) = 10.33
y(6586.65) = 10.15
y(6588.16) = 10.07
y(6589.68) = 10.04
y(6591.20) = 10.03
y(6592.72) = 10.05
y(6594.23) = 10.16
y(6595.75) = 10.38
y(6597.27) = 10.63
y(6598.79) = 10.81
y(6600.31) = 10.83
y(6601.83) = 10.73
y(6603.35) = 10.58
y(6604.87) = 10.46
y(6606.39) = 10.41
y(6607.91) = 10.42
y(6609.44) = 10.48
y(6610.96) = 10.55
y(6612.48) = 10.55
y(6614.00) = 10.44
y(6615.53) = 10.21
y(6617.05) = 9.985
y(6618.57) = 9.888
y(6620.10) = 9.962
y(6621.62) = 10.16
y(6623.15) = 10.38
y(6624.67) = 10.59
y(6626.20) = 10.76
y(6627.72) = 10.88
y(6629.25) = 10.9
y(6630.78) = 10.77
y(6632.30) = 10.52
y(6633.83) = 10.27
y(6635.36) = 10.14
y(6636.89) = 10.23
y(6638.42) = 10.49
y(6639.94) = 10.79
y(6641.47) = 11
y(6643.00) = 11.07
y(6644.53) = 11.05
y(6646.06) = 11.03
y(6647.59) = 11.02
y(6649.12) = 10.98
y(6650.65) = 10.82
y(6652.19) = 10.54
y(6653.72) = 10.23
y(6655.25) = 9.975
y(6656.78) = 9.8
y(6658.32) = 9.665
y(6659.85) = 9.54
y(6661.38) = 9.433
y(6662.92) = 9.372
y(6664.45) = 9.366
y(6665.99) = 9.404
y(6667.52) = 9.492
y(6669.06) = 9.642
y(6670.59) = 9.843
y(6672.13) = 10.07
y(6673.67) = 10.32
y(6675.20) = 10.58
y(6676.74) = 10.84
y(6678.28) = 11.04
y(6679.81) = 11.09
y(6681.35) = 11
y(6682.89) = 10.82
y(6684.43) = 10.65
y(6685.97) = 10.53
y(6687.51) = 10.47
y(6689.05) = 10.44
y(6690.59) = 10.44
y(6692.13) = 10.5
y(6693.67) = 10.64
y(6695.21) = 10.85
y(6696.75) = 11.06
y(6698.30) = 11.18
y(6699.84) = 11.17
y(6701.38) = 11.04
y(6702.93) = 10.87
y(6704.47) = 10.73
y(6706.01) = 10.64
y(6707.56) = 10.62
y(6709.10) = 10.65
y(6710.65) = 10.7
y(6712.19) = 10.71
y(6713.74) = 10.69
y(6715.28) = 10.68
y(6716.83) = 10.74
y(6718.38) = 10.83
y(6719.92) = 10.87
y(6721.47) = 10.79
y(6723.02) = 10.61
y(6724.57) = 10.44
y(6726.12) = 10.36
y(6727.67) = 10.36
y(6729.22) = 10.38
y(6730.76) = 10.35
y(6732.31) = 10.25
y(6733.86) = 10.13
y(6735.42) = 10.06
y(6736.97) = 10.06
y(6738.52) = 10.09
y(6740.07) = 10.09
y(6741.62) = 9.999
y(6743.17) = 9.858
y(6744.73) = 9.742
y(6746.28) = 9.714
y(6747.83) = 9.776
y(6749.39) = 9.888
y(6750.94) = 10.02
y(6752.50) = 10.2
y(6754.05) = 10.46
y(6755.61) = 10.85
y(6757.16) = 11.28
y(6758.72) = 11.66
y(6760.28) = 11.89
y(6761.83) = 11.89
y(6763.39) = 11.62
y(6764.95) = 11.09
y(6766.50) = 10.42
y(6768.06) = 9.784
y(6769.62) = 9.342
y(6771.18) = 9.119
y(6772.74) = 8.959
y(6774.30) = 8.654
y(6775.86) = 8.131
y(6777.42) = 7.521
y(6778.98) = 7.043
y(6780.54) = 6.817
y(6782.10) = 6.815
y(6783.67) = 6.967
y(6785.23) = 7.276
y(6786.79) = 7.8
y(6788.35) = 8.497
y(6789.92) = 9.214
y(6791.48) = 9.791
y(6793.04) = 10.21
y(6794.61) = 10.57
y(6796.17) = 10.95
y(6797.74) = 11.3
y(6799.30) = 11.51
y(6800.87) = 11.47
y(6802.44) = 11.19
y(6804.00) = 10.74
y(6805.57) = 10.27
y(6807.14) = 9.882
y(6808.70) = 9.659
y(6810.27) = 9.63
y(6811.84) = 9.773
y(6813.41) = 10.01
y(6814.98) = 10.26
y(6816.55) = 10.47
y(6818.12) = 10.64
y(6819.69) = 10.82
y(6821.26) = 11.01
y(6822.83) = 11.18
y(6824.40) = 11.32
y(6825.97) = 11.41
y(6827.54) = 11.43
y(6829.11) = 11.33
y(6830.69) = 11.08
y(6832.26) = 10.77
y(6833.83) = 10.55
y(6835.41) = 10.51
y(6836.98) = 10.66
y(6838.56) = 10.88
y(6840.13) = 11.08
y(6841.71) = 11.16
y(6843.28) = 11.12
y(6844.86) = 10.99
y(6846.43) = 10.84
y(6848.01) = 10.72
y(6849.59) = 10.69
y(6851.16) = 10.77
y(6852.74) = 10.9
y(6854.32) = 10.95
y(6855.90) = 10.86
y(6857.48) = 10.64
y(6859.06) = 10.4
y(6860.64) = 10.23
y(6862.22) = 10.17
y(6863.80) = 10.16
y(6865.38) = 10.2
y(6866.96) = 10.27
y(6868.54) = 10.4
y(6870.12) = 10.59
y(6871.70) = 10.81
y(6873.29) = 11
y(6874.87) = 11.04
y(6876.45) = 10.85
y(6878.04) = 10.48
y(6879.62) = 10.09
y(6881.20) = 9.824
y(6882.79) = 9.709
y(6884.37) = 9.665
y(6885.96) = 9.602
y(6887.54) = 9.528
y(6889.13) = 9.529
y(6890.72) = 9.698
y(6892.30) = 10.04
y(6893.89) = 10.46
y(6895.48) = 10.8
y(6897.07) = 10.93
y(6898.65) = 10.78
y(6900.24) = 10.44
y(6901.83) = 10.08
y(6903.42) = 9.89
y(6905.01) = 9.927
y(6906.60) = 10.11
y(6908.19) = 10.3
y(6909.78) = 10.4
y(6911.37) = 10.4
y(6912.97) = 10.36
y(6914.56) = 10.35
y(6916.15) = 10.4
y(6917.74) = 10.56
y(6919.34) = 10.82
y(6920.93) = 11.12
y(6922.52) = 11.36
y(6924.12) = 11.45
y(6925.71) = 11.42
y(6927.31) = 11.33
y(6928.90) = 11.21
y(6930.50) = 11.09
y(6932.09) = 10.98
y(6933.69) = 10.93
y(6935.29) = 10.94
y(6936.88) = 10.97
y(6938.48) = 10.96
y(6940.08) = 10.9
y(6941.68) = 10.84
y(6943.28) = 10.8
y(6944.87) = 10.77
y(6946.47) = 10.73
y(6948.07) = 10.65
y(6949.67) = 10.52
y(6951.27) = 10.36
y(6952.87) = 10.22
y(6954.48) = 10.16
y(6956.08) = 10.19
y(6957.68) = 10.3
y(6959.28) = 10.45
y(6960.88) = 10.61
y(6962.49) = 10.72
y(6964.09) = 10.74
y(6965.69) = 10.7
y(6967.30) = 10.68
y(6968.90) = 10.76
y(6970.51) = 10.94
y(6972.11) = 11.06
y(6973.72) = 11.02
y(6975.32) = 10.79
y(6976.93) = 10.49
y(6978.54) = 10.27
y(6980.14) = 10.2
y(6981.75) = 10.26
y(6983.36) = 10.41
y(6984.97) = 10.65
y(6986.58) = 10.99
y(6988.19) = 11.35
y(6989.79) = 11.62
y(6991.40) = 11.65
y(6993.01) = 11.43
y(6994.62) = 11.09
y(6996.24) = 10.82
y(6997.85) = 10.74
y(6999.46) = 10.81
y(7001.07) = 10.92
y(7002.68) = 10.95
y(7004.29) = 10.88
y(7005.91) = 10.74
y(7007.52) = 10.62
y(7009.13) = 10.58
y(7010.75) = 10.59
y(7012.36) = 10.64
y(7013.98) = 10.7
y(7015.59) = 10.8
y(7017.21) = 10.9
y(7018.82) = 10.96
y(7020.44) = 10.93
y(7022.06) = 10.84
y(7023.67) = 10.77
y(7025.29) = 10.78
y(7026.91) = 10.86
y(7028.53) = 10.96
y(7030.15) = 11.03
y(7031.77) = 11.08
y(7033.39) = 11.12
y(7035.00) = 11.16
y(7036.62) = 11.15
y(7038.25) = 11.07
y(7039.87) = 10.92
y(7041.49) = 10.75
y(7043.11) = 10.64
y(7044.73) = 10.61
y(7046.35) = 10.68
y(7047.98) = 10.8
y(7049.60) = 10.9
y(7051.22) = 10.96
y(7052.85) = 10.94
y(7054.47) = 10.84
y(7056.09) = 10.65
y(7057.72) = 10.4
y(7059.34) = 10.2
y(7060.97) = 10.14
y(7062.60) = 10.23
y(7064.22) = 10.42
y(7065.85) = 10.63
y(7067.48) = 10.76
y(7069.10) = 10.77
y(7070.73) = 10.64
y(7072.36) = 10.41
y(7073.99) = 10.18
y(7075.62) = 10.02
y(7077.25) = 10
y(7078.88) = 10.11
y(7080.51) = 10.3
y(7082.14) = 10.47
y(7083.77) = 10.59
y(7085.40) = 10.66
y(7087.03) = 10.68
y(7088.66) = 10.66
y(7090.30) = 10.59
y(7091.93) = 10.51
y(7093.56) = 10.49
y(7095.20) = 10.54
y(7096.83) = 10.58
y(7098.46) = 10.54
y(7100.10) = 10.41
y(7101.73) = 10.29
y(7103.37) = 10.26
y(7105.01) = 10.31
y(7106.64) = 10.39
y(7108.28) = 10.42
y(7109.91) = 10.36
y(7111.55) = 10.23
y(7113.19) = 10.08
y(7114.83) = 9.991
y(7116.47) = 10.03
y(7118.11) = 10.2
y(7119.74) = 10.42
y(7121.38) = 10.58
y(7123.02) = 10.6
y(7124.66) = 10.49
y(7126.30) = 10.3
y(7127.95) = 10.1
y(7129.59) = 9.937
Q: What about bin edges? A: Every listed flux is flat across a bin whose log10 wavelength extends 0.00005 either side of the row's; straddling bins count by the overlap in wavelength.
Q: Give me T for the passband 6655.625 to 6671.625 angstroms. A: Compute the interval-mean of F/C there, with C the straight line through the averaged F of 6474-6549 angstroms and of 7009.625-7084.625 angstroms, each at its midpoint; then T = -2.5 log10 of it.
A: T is 0.09 mag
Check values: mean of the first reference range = 10.2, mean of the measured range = 9.57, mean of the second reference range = 10.7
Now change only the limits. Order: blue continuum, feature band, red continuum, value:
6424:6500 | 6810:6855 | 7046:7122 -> -0.05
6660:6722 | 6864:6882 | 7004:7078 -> 0.01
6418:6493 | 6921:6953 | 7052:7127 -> -0.06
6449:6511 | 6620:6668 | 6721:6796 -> -0.04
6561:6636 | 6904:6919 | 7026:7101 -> 0.03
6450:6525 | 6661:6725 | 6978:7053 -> -0.01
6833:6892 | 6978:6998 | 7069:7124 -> -0.05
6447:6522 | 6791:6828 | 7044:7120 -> -0.03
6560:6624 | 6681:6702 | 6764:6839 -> -0.06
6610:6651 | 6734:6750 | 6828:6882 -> 0.07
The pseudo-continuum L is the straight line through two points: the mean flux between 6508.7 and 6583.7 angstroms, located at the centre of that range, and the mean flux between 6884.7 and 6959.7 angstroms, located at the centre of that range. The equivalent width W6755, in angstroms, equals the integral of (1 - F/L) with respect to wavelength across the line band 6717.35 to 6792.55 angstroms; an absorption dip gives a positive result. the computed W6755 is 5.1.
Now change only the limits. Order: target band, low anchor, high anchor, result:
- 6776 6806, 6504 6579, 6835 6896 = 3.5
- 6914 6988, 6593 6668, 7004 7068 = -0.5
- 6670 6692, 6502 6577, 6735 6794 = -1.7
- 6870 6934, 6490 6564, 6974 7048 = 1.4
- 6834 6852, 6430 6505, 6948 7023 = -0.4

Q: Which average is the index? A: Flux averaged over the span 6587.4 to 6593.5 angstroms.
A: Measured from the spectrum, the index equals 10.1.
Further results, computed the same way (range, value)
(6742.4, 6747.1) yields 9.77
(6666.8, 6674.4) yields 9.87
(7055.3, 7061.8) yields 10.3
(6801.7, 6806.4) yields 10.7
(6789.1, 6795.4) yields 9.94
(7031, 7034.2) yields 11.1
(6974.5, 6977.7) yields 10.7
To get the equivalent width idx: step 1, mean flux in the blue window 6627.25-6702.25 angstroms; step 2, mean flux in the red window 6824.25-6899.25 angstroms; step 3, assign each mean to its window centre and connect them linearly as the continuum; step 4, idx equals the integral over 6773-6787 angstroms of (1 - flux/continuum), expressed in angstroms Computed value 4.0 angstroms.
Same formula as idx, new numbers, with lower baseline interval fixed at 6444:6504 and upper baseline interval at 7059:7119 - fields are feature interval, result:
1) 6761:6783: 2.7 angstroms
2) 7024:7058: -1.6 angstroms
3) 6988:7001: -1.0 angstroms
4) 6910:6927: -0.8 angstroms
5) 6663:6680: 0.4 angstroms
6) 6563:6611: -1.0 angstroms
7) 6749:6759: -0.3 angstroms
